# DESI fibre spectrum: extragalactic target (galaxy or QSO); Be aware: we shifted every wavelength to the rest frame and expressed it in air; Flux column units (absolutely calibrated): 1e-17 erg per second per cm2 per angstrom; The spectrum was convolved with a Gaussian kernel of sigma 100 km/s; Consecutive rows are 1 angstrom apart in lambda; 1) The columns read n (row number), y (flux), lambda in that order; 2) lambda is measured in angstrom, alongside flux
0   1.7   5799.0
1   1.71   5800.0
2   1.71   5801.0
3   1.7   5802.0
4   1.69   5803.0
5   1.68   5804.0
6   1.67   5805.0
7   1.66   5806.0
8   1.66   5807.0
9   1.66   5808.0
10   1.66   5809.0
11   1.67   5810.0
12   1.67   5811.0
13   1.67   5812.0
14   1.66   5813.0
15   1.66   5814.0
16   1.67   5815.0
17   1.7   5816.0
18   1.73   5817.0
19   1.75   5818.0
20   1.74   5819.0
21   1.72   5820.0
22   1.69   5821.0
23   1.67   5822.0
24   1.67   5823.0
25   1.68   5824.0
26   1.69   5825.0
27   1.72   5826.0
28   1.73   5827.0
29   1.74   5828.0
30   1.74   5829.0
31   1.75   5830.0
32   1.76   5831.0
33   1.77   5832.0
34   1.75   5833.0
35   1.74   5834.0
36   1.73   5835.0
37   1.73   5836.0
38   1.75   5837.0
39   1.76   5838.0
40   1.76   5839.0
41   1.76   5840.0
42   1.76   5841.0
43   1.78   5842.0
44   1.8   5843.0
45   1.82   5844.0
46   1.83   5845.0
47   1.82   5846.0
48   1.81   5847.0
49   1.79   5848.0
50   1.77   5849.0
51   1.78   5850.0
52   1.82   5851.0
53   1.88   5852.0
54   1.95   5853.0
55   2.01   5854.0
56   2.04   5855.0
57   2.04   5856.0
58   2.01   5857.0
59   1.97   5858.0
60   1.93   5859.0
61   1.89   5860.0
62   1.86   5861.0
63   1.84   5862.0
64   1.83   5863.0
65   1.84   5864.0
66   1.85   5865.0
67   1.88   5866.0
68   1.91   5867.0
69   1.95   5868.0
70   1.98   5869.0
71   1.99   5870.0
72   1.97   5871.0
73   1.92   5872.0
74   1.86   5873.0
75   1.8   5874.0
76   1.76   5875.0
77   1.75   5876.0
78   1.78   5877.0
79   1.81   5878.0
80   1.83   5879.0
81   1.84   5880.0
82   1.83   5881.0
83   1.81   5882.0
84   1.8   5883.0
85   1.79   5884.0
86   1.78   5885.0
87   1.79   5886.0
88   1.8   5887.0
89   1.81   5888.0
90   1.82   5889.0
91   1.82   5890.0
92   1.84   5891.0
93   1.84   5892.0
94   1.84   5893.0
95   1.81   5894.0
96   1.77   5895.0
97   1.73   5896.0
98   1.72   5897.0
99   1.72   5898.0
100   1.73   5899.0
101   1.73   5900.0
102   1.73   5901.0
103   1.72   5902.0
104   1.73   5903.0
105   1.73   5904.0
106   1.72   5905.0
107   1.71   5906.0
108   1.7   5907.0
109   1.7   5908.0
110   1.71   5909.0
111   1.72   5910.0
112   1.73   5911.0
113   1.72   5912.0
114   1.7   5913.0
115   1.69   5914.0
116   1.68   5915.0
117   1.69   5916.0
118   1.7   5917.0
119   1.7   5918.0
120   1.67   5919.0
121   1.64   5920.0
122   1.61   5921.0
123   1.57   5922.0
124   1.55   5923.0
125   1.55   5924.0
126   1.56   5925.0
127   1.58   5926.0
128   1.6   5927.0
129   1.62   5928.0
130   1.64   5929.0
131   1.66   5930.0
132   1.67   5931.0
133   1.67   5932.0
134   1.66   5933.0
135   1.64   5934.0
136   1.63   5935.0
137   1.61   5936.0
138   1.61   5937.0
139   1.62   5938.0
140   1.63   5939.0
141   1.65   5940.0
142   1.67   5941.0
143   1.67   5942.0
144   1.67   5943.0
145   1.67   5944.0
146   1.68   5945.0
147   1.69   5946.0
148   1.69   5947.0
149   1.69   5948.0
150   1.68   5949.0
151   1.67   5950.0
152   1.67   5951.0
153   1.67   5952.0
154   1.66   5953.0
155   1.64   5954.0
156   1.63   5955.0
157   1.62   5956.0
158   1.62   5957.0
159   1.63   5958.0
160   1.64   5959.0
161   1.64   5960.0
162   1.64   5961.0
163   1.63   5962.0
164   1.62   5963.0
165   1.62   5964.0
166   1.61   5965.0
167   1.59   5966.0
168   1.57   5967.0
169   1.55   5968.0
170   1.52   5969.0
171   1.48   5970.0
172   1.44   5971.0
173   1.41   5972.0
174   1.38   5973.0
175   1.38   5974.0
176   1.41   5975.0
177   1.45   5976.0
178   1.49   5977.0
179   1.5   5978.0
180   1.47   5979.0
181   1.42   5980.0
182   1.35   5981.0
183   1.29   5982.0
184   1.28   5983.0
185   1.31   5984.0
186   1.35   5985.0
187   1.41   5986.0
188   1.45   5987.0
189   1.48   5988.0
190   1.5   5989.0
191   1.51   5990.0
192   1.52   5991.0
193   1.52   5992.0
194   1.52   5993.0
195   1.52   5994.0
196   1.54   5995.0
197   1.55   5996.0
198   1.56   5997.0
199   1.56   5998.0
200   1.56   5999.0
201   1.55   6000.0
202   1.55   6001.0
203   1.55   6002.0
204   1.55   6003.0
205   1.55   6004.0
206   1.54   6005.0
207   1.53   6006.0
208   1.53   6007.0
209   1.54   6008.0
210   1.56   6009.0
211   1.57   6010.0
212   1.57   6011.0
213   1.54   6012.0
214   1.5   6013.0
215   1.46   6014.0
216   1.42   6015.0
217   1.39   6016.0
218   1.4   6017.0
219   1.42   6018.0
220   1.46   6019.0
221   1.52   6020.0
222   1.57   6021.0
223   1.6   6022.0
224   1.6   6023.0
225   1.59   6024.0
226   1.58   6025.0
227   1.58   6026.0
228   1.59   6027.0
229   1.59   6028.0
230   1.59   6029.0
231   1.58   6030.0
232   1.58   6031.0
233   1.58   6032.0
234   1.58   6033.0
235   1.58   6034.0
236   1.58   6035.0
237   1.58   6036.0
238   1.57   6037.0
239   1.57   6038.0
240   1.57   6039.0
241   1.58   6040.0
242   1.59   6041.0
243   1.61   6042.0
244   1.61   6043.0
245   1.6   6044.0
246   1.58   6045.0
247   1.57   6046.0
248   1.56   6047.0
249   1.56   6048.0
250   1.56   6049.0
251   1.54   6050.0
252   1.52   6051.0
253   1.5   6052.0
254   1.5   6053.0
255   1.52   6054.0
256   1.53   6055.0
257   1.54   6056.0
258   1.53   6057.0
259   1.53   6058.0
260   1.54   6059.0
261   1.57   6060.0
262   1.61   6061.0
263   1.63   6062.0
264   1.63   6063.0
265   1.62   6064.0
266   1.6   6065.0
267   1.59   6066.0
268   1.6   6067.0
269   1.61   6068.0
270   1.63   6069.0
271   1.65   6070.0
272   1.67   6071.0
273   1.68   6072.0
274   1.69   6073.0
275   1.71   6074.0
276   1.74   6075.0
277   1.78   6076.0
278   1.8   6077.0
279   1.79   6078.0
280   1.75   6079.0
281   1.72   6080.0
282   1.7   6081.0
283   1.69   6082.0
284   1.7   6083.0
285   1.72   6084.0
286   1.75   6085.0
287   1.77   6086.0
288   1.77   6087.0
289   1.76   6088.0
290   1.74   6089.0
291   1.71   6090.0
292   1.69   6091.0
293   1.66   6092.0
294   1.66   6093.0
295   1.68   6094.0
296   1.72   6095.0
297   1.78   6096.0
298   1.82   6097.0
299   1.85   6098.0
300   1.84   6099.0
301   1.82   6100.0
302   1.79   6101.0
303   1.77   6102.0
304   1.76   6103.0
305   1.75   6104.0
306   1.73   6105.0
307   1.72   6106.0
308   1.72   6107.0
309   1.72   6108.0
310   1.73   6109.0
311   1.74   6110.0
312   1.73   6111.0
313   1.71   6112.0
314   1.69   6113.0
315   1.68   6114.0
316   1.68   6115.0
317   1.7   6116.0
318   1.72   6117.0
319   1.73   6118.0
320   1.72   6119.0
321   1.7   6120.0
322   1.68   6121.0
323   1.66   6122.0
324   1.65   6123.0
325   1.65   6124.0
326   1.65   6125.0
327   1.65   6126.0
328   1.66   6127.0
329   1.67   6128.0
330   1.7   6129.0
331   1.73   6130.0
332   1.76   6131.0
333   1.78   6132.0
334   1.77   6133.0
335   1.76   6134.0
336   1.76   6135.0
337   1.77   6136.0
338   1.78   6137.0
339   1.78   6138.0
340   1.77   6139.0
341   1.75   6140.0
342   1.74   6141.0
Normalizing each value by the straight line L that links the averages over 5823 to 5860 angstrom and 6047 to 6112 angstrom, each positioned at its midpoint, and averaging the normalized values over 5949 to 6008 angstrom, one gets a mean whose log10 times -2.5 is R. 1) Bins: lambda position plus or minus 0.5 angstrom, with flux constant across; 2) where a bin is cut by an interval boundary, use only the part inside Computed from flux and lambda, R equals 0.139 mag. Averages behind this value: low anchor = 1.81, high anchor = 1.68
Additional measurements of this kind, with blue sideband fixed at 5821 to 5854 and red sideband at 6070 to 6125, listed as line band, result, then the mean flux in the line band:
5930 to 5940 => 0.07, 1.64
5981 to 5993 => 0.22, 1.42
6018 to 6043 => 0.11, 1.57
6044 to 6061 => 0.13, 1.54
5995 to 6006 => 0.13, 1.55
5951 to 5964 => 0.07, 1.64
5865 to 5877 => -0.07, 1.88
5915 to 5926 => 0.08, 1.62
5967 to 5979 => 0.19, 1.46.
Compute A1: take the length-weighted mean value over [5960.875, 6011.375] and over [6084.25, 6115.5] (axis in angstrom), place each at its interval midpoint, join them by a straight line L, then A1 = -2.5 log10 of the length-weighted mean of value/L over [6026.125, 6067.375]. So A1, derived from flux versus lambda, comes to 0.04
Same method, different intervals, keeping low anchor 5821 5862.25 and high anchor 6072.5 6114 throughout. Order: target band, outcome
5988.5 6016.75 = 0.16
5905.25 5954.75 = 0.08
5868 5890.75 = -0.02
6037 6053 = 0.12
